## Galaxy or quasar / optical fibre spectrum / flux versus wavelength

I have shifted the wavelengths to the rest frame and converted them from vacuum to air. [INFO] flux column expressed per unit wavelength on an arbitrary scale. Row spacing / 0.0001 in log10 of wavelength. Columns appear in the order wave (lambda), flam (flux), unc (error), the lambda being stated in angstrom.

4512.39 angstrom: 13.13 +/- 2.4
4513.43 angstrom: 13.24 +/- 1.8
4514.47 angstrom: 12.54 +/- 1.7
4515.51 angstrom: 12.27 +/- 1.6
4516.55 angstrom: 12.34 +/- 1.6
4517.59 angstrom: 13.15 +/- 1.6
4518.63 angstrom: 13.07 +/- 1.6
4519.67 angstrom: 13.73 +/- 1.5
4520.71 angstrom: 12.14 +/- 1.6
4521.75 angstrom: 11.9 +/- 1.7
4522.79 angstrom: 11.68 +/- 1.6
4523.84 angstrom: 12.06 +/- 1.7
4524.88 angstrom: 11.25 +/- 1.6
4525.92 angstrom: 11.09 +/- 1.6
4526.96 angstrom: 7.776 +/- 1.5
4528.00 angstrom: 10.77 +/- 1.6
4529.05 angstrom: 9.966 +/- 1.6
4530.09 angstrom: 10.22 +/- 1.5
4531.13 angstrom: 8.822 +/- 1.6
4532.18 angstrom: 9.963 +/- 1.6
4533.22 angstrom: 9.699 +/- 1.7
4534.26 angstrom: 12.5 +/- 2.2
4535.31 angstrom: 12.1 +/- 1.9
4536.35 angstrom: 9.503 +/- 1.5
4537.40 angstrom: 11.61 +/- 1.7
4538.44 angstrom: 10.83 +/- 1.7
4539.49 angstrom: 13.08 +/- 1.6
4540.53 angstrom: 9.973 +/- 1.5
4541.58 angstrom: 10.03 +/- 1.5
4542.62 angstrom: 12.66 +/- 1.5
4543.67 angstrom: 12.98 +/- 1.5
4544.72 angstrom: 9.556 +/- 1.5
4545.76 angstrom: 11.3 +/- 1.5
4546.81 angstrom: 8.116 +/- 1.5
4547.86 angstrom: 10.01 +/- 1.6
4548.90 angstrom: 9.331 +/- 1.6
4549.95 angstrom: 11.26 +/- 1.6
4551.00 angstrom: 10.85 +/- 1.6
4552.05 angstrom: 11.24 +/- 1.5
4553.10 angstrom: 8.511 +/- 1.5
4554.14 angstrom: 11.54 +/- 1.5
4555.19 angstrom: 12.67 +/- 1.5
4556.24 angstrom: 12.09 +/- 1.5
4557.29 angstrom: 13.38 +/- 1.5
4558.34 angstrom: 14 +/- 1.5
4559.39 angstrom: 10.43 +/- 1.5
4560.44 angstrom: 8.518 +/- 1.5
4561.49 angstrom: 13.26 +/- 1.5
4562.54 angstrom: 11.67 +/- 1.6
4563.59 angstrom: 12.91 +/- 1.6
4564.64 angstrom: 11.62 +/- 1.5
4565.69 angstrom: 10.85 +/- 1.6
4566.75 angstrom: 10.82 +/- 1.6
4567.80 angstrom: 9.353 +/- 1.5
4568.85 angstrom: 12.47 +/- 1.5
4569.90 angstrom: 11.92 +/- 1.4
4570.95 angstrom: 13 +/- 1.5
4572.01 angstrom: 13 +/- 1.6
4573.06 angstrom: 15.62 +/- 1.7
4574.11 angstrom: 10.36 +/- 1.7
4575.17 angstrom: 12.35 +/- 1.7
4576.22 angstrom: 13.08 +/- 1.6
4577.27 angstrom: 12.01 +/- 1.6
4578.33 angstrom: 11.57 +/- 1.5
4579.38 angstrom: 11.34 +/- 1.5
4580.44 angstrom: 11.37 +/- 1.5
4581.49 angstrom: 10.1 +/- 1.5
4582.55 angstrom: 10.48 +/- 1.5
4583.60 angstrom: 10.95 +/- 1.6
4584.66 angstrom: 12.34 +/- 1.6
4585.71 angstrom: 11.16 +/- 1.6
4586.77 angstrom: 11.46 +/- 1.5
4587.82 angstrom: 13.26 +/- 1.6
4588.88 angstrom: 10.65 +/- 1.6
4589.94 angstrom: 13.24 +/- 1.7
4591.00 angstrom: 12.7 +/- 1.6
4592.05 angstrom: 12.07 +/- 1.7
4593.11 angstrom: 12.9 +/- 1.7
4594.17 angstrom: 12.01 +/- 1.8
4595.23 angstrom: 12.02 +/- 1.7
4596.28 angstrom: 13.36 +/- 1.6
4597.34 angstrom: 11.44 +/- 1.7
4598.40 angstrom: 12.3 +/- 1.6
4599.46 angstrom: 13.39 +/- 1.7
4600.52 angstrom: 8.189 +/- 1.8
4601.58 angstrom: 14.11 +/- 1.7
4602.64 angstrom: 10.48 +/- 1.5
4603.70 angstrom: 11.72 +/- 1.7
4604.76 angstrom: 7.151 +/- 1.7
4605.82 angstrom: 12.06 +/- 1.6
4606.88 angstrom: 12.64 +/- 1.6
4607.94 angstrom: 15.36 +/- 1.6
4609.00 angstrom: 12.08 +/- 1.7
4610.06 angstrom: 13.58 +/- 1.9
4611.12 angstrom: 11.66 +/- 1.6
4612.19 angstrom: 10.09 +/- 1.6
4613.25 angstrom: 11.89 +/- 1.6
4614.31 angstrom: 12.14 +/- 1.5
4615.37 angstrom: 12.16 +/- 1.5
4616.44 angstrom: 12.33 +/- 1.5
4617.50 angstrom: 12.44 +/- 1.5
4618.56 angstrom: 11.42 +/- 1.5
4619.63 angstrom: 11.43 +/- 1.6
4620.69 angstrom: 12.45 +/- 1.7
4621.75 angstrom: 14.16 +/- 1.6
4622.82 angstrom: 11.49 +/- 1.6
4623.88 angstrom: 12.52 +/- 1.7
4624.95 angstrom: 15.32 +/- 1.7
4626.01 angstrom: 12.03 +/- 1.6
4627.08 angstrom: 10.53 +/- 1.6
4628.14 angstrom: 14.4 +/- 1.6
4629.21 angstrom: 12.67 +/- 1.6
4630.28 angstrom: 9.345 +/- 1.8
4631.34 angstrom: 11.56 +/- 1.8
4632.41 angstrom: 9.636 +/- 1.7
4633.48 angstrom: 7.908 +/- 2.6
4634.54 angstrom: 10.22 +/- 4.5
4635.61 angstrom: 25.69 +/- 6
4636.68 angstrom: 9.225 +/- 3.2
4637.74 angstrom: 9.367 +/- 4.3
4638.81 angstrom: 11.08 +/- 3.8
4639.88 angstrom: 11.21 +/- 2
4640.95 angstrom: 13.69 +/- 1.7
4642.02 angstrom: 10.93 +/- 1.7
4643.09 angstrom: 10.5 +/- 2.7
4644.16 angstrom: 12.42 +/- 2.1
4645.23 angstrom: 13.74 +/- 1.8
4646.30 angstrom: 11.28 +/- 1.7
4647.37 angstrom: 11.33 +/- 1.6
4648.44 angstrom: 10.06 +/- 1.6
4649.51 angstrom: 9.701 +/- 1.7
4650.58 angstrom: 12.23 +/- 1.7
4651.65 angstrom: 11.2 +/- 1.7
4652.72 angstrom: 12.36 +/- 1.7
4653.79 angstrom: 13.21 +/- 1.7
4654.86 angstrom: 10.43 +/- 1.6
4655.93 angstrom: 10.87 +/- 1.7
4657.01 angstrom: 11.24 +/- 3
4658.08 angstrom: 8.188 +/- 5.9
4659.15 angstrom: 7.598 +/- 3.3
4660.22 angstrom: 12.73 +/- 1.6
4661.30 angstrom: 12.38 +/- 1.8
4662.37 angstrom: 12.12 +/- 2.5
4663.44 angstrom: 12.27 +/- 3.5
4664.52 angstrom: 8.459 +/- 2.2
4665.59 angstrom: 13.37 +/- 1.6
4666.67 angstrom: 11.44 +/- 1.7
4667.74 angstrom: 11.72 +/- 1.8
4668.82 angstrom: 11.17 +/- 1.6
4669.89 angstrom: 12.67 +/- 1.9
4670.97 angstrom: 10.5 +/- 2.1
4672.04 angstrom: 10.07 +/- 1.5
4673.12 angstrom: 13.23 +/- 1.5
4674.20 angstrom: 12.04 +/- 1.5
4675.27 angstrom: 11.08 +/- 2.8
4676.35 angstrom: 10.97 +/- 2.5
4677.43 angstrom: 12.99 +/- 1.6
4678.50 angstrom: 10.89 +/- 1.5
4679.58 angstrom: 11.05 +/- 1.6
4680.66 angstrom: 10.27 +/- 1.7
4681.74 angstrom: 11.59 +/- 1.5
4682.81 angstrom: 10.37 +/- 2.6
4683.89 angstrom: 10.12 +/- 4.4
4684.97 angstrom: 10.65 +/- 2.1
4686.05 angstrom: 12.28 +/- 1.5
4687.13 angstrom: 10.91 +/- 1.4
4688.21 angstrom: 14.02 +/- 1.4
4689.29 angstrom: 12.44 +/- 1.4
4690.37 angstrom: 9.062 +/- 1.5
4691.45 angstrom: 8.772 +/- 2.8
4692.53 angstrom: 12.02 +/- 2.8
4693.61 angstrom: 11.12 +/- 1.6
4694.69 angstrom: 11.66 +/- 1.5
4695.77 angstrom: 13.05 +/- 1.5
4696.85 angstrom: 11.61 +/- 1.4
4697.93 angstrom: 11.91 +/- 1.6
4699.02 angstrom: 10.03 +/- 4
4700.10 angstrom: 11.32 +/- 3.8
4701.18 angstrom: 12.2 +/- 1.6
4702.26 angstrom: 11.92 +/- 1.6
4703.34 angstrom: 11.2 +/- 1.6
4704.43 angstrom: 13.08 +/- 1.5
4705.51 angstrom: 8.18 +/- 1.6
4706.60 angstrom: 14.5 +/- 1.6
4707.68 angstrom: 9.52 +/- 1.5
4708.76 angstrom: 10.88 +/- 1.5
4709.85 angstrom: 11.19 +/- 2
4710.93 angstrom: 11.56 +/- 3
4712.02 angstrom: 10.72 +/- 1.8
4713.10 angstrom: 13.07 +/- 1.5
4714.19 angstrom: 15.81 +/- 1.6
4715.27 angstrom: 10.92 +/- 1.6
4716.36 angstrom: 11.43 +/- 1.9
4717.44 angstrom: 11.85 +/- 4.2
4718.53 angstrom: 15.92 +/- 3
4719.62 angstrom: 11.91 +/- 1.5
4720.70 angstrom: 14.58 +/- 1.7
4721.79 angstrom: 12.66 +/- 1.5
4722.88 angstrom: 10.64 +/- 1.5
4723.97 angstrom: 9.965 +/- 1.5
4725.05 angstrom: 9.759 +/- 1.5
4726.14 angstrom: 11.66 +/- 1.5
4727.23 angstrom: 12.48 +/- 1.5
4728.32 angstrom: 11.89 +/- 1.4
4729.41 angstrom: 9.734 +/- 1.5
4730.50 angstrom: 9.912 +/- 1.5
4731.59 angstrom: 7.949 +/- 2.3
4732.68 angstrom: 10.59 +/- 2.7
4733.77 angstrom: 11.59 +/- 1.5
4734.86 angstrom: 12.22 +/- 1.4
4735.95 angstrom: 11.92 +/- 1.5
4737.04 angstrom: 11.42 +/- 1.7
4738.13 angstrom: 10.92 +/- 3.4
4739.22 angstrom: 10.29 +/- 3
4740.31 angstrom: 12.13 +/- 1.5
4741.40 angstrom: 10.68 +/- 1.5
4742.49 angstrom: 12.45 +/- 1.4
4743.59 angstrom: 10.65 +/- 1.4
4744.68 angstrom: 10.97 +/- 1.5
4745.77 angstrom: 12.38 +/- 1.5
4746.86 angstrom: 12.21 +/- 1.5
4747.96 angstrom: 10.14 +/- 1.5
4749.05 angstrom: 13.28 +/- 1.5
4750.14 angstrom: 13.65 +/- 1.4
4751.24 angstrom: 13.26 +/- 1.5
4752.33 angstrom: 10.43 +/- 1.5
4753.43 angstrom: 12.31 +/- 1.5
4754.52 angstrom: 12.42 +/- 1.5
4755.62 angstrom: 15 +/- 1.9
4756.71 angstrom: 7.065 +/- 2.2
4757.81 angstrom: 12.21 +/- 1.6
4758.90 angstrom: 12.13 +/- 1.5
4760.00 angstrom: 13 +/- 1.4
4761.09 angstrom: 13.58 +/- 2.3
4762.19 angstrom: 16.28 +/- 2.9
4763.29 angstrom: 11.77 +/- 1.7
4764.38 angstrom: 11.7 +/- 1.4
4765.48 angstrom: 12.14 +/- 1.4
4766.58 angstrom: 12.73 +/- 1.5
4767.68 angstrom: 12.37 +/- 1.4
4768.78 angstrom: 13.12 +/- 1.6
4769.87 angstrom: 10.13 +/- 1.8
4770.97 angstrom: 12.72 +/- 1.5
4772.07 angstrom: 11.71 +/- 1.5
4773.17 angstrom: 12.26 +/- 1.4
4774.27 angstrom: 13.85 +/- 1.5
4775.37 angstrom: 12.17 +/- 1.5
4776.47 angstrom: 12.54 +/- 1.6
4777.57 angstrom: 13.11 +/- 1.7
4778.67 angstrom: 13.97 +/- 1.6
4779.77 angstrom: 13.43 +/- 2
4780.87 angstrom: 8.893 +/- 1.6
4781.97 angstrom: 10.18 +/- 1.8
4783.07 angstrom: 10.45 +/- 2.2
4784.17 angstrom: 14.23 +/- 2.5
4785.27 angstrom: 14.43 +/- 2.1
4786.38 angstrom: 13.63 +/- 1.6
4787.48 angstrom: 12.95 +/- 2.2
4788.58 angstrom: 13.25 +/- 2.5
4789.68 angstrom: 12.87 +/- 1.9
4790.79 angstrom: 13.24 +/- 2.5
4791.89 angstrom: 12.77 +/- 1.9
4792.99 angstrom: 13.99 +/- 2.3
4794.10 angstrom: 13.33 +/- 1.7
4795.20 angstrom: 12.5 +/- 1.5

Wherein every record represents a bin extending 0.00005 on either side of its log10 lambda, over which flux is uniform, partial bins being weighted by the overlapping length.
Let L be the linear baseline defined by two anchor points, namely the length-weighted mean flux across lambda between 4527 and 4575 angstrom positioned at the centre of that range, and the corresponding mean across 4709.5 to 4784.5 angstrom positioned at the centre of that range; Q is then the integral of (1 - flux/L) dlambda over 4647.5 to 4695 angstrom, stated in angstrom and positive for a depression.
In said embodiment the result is 1.8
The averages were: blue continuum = 11.2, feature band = 11.2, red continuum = 11.9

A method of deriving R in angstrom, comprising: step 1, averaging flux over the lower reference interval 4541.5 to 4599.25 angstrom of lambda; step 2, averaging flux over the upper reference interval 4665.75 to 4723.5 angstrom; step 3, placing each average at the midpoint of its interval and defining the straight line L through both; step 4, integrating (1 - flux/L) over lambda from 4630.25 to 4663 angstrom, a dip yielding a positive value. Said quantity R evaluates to 0.6 angstrom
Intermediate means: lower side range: 11.7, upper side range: 11.6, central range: 11.4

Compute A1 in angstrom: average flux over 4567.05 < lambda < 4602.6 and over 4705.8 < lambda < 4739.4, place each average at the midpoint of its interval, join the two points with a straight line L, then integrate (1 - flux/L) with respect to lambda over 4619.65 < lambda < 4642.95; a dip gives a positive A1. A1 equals -0.6 angstrom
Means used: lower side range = 12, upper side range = 11.6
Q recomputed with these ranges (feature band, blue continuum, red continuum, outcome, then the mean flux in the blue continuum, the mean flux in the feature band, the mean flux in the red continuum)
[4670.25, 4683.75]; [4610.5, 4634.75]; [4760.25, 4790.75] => 0.9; 11.8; 11.2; 12.6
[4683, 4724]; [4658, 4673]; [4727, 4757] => -1.4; 11.2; 11.7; 11.5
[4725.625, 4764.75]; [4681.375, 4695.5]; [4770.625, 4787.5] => 1.0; 11.2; 11.7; 12.5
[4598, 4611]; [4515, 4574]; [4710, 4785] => -0.4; 11.4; 11.9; 12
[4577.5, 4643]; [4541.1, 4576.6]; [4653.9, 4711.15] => -3.1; 11.5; 11.9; 11.3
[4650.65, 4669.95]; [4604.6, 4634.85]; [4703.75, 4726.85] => 1.0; 11.9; 11.3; 11.9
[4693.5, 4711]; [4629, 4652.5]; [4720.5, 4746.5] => -0.2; 11.6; 11.5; 11.2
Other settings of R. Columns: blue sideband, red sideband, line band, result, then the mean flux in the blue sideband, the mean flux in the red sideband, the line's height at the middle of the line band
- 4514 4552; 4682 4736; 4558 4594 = -2.04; 11.1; 11.5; 11.2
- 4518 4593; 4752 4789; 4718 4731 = 0.47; 11.4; 12.4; 12.2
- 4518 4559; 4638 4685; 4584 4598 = -1.25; 11.1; 11.3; 11.2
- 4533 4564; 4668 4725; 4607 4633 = -1.84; 11.2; 11.6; 11.4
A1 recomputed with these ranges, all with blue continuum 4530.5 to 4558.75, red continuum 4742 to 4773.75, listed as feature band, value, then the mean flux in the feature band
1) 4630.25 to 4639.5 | -0.1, 11.7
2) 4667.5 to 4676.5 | 0.2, 11.5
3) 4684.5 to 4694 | 0.5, 11.3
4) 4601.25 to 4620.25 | -0.9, 11.9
